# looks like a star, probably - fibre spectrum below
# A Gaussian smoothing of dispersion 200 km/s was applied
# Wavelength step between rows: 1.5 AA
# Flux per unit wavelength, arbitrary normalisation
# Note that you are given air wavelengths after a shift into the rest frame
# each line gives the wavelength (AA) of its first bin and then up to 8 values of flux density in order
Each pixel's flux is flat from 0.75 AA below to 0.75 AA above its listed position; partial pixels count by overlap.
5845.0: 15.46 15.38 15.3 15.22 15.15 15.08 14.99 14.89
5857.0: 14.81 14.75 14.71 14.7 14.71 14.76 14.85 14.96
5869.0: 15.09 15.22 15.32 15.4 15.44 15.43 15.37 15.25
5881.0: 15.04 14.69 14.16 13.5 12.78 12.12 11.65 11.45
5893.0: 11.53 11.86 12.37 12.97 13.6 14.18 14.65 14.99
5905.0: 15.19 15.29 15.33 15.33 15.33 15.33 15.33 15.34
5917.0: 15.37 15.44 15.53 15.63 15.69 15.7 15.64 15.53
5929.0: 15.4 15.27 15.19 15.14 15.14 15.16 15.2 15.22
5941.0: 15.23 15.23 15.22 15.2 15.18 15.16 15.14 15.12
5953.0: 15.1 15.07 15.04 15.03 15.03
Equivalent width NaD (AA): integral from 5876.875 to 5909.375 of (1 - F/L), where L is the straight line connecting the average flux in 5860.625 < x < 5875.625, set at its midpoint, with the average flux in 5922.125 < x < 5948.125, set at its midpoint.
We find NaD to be 2.96 AA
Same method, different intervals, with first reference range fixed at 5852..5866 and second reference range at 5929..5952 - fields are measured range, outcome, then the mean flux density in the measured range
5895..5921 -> 0.5 AA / 14.8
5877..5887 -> 0.3 AA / 14.5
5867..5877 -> -0.3 AA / 15.3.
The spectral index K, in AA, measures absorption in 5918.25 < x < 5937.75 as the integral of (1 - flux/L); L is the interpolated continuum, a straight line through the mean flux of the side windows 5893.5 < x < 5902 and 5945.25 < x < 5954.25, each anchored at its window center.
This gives -1.5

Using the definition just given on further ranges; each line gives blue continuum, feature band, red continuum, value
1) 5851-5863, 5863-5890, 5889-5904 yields -1.4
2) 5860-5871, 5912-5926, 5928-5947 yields -0.3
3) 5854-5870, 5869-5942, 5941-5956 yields 1.7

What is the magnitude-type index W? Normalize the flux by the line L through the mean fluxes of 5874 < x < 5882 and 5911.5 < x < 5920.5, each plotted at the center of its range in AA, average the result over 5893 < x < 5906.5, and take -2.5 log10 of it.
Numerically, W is 0.12 mag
